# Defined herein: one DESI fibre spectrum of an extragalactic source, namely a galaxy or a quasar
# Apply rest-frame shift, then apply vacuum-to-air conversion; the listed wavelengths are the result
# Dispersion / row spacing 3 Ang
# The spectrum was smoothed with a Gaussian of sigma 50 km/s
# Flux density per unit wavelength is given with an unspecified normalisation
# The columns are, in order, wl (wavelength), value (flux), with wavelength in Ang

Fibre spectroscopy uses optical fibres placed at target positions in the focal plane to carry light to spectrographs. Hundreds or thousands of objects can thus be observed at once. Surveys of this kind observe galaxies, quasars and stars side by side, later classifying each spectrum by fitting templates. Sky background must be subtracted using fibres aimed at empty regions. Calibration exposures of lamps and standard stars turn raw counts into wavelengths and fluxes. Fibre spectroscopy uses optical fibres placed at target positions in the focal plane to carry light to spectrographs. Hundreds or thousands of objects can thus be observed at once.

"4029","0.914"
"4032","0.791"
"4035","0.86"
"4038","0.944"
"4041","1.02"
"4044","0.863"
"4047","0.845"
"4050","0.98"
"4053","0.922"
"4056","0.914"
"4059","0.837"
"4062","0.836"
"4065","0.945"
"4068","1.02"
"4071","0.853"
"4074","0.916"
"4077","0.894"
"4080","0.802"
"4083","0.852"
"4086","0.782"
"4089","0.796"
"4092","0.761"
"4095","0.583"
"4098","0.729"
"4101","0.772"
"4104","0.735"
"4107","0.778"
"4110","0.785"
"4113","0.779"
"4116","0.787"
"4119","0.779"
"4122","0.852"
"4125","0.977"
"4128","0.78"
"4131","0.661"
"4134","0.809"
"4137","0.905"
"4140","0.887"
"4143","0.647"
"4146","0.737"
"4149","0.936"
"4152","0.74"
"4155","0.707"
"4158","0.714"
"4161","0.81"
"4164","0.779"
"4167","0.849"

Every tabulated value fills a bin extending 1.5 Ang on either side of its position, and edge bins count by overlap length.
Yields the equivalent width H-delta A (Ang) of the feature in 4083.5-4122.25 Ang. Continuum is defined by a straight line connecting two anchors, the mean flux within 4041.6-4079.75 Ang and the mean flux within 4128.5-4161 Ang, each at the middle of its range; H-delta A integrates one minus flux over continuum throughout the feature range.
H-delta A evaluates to 3.5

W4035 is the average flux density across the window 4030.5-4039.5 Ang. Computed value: 0.865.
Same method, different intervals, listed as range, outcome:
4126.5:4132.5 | 0.721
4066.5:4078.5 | 0.921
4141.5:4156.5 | 0.753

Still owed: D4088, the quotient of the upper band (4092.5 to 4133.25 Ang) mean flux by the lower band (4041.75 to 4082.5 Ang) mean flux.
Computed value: 0.9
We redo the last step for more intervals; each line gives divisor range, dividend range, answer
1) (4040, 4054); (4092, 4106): 0.77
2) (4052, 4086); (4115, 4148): 0.91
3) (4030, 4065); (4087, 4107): 0.82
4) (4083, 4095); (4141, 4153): 1.01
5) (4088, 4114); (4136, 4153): 1.08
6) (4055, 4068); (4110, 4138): 0.90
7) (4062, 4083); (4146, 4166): 0.87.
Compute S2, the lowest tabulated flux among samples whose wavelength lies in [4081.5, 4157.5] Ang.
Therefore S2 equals 0.583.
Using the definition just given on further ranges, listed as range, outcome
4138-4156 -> 0.647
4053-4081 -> 0.802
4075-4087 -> 0.782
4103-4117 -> 0.735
